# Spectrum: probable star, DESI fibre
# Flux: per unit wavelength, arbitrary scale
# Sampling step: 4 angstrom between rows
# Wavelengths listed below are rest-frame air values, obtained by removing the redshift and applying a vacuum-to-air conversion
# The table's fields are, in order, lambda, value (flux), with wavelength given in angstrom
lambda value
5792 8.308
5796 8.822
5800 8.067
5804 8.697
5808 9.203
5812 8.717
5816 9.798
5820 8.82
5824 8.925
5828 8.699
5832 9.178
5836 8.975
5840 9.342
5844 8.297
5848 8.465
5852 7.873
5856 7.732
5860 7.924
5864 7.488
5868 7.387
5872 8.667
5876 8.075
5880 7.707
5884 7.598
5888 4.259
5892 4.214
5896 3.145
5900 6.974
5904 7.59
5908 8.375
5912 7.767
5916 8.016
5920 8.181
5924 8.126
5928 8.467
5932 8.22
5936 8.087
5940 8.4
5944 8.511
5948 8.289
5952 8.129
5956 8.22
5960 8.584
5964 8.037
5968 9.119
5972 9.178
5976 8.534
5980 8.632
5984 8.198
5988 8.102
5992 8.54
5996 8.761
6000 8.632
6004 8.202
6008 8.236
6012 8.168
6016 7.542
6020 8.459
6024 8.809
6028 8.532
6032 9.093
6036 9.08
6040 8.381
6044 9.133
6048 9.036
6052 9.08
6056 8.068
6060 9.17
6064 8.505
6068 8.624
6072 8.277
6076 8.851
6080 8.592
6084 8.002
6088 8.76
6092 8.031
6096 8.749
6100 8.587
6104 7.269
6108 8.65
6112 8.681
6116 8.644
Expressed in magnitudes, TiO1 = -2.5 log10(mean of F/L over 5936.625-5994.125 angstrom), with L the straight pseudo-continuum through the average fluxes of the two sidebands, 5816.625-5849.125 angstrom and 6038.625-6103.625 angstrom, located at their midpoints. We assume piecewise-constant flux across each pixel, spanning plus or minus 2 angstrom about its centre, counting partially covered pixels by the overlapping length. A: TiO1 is 0.03 mag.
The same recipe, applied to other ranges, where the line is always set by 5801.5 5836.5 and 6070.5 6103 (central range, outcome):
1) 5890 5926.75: 0.255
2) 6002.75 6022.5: 0.060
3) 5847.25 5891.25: 0.193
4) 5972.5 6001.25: 0.017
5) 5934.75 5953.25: 0.056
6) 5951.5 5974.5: 0.016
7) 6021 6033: -0.024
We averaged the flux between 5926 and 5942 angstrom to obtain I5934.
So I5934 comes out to 8.29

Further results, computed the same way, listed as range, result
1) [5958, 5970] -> 8.58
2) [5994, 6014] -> 8.4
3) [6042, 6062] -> 8.9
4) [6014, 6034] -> 8.49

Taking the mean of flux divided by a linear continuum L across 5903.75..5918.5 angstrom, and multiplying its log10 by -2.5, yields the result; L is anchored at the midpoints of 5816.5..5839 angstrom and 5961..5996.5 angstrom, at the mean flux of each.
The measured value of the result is 0.10 mag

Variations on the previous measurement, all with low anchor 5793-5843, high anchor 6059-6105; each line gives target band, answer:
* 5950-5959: 0.059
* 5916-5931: 0.065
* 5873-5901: 0.405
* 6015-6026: 0.030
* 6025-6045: -0.036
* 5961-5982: -0.006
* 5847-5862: 0.114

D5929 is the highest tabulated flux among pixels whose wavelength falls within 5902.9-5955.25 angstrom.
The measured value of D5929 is 8.511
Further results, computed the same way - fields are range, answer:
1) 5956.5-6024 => 9.178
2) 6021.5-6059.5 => 9.133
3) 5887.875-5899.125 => 4.259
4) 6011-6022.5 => 8.459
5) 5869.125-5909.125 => 8.667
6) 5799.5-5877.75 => 9.798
